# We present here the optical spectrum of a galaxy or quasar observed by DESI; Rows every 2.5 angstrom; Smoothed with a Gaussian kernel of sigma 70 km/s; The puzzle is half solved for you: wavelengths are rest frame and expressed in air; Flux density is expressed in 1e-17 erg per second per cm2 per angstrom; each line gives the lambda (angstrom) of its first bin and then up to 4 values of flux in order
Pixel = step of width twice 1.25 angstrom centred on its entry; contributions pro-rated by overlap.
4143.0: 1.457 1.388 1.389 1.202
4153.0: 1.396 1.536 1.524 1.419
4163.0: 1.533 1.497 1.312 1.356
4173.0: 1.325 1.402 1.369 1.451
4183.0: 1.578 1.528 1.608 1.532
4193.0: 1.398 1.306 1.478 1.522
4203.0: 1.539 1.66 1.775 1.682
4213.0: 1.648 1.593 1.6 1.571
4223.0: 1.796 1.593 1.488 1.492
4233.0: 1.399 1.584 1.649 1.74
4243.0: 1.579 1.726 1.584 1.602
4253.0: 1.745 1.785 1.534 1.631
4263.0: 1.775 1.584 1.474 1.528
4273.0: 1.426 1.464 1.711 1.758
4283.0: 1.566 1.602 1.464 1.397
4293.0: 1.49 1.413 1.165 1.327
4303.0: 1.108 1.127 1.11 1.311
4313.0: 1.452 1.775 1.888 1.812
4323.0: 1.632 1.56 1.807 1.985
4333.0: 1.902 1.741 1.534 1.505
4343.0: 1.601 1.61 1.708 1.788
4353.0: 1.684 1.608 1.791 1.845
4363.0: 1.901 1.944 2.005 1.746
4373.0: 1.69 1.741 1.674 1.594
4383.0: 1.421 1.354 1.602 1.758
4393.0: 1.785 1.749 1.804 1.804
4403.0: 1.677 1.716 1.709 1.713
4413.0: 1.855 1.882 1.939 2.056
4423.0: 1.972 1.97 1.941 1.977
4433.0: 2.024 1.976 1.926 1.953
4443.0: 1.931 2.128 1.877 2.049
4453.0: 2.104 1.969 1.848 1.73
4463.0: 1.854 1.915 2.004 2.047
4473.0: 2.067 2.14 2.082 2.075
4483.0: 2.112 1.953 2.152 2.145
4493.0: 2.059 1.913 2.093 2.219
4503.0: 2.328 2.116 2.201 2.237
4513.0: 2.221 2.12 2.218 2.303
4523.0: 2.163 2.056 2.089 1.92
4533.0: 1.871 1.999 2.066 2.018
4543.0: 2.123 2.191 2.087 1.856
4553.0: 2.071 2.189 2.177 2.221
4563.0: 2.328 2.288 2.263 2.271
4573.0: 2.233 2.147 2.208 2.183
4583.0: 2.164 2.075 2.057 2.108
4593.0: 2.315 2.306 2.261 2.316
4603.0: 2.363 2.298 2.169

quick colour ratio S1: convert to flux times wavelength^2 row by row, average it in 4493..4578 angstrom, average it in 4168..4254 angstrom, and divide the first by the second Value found 1.60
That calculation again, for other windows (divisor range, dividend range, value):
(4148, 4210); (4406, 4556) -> 1.59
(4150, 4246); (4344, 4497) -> 1.36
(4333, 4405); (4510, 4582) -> 1.36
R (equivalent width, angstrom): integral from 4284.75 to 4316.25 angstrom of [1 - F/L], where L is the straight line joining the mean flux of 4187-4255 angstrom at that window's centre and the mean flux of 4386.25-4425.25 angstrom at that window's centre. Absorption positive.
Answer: 6.11 angstrom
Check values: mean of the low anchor 1.59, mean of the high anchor 1.8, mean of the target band 1.35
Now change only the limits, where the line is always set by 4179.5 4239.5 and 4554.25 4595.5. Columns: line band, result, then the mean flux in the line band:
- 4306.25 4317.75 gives 2.00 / 1.44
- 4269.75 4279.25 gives 0.82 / 1.53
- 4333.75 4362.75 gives 1.94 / 1.69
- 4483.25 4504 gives -0.43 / 2.11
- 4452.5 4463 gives 0.56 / 1.89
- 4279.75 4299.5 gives 2.66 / 1.47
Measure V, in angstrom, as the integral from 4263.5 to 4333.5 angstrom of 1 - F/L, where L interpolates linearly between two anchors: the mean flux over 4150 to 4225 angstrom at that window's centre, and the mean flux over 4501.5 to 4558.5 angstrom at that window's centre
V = 7.25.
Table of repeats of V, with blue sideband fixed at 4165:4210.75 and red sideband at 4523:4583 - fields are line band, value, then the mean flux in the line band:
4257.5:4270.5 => 0.2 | 1.6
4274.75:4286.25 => 0.1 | 1.63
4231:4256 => -0.7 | 1.63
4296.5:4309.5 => 3.9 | 1.17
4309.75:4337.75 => 0.1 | 1.72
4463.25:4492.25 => -0.9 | 2.06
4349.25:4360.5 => 0.3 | 1.73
